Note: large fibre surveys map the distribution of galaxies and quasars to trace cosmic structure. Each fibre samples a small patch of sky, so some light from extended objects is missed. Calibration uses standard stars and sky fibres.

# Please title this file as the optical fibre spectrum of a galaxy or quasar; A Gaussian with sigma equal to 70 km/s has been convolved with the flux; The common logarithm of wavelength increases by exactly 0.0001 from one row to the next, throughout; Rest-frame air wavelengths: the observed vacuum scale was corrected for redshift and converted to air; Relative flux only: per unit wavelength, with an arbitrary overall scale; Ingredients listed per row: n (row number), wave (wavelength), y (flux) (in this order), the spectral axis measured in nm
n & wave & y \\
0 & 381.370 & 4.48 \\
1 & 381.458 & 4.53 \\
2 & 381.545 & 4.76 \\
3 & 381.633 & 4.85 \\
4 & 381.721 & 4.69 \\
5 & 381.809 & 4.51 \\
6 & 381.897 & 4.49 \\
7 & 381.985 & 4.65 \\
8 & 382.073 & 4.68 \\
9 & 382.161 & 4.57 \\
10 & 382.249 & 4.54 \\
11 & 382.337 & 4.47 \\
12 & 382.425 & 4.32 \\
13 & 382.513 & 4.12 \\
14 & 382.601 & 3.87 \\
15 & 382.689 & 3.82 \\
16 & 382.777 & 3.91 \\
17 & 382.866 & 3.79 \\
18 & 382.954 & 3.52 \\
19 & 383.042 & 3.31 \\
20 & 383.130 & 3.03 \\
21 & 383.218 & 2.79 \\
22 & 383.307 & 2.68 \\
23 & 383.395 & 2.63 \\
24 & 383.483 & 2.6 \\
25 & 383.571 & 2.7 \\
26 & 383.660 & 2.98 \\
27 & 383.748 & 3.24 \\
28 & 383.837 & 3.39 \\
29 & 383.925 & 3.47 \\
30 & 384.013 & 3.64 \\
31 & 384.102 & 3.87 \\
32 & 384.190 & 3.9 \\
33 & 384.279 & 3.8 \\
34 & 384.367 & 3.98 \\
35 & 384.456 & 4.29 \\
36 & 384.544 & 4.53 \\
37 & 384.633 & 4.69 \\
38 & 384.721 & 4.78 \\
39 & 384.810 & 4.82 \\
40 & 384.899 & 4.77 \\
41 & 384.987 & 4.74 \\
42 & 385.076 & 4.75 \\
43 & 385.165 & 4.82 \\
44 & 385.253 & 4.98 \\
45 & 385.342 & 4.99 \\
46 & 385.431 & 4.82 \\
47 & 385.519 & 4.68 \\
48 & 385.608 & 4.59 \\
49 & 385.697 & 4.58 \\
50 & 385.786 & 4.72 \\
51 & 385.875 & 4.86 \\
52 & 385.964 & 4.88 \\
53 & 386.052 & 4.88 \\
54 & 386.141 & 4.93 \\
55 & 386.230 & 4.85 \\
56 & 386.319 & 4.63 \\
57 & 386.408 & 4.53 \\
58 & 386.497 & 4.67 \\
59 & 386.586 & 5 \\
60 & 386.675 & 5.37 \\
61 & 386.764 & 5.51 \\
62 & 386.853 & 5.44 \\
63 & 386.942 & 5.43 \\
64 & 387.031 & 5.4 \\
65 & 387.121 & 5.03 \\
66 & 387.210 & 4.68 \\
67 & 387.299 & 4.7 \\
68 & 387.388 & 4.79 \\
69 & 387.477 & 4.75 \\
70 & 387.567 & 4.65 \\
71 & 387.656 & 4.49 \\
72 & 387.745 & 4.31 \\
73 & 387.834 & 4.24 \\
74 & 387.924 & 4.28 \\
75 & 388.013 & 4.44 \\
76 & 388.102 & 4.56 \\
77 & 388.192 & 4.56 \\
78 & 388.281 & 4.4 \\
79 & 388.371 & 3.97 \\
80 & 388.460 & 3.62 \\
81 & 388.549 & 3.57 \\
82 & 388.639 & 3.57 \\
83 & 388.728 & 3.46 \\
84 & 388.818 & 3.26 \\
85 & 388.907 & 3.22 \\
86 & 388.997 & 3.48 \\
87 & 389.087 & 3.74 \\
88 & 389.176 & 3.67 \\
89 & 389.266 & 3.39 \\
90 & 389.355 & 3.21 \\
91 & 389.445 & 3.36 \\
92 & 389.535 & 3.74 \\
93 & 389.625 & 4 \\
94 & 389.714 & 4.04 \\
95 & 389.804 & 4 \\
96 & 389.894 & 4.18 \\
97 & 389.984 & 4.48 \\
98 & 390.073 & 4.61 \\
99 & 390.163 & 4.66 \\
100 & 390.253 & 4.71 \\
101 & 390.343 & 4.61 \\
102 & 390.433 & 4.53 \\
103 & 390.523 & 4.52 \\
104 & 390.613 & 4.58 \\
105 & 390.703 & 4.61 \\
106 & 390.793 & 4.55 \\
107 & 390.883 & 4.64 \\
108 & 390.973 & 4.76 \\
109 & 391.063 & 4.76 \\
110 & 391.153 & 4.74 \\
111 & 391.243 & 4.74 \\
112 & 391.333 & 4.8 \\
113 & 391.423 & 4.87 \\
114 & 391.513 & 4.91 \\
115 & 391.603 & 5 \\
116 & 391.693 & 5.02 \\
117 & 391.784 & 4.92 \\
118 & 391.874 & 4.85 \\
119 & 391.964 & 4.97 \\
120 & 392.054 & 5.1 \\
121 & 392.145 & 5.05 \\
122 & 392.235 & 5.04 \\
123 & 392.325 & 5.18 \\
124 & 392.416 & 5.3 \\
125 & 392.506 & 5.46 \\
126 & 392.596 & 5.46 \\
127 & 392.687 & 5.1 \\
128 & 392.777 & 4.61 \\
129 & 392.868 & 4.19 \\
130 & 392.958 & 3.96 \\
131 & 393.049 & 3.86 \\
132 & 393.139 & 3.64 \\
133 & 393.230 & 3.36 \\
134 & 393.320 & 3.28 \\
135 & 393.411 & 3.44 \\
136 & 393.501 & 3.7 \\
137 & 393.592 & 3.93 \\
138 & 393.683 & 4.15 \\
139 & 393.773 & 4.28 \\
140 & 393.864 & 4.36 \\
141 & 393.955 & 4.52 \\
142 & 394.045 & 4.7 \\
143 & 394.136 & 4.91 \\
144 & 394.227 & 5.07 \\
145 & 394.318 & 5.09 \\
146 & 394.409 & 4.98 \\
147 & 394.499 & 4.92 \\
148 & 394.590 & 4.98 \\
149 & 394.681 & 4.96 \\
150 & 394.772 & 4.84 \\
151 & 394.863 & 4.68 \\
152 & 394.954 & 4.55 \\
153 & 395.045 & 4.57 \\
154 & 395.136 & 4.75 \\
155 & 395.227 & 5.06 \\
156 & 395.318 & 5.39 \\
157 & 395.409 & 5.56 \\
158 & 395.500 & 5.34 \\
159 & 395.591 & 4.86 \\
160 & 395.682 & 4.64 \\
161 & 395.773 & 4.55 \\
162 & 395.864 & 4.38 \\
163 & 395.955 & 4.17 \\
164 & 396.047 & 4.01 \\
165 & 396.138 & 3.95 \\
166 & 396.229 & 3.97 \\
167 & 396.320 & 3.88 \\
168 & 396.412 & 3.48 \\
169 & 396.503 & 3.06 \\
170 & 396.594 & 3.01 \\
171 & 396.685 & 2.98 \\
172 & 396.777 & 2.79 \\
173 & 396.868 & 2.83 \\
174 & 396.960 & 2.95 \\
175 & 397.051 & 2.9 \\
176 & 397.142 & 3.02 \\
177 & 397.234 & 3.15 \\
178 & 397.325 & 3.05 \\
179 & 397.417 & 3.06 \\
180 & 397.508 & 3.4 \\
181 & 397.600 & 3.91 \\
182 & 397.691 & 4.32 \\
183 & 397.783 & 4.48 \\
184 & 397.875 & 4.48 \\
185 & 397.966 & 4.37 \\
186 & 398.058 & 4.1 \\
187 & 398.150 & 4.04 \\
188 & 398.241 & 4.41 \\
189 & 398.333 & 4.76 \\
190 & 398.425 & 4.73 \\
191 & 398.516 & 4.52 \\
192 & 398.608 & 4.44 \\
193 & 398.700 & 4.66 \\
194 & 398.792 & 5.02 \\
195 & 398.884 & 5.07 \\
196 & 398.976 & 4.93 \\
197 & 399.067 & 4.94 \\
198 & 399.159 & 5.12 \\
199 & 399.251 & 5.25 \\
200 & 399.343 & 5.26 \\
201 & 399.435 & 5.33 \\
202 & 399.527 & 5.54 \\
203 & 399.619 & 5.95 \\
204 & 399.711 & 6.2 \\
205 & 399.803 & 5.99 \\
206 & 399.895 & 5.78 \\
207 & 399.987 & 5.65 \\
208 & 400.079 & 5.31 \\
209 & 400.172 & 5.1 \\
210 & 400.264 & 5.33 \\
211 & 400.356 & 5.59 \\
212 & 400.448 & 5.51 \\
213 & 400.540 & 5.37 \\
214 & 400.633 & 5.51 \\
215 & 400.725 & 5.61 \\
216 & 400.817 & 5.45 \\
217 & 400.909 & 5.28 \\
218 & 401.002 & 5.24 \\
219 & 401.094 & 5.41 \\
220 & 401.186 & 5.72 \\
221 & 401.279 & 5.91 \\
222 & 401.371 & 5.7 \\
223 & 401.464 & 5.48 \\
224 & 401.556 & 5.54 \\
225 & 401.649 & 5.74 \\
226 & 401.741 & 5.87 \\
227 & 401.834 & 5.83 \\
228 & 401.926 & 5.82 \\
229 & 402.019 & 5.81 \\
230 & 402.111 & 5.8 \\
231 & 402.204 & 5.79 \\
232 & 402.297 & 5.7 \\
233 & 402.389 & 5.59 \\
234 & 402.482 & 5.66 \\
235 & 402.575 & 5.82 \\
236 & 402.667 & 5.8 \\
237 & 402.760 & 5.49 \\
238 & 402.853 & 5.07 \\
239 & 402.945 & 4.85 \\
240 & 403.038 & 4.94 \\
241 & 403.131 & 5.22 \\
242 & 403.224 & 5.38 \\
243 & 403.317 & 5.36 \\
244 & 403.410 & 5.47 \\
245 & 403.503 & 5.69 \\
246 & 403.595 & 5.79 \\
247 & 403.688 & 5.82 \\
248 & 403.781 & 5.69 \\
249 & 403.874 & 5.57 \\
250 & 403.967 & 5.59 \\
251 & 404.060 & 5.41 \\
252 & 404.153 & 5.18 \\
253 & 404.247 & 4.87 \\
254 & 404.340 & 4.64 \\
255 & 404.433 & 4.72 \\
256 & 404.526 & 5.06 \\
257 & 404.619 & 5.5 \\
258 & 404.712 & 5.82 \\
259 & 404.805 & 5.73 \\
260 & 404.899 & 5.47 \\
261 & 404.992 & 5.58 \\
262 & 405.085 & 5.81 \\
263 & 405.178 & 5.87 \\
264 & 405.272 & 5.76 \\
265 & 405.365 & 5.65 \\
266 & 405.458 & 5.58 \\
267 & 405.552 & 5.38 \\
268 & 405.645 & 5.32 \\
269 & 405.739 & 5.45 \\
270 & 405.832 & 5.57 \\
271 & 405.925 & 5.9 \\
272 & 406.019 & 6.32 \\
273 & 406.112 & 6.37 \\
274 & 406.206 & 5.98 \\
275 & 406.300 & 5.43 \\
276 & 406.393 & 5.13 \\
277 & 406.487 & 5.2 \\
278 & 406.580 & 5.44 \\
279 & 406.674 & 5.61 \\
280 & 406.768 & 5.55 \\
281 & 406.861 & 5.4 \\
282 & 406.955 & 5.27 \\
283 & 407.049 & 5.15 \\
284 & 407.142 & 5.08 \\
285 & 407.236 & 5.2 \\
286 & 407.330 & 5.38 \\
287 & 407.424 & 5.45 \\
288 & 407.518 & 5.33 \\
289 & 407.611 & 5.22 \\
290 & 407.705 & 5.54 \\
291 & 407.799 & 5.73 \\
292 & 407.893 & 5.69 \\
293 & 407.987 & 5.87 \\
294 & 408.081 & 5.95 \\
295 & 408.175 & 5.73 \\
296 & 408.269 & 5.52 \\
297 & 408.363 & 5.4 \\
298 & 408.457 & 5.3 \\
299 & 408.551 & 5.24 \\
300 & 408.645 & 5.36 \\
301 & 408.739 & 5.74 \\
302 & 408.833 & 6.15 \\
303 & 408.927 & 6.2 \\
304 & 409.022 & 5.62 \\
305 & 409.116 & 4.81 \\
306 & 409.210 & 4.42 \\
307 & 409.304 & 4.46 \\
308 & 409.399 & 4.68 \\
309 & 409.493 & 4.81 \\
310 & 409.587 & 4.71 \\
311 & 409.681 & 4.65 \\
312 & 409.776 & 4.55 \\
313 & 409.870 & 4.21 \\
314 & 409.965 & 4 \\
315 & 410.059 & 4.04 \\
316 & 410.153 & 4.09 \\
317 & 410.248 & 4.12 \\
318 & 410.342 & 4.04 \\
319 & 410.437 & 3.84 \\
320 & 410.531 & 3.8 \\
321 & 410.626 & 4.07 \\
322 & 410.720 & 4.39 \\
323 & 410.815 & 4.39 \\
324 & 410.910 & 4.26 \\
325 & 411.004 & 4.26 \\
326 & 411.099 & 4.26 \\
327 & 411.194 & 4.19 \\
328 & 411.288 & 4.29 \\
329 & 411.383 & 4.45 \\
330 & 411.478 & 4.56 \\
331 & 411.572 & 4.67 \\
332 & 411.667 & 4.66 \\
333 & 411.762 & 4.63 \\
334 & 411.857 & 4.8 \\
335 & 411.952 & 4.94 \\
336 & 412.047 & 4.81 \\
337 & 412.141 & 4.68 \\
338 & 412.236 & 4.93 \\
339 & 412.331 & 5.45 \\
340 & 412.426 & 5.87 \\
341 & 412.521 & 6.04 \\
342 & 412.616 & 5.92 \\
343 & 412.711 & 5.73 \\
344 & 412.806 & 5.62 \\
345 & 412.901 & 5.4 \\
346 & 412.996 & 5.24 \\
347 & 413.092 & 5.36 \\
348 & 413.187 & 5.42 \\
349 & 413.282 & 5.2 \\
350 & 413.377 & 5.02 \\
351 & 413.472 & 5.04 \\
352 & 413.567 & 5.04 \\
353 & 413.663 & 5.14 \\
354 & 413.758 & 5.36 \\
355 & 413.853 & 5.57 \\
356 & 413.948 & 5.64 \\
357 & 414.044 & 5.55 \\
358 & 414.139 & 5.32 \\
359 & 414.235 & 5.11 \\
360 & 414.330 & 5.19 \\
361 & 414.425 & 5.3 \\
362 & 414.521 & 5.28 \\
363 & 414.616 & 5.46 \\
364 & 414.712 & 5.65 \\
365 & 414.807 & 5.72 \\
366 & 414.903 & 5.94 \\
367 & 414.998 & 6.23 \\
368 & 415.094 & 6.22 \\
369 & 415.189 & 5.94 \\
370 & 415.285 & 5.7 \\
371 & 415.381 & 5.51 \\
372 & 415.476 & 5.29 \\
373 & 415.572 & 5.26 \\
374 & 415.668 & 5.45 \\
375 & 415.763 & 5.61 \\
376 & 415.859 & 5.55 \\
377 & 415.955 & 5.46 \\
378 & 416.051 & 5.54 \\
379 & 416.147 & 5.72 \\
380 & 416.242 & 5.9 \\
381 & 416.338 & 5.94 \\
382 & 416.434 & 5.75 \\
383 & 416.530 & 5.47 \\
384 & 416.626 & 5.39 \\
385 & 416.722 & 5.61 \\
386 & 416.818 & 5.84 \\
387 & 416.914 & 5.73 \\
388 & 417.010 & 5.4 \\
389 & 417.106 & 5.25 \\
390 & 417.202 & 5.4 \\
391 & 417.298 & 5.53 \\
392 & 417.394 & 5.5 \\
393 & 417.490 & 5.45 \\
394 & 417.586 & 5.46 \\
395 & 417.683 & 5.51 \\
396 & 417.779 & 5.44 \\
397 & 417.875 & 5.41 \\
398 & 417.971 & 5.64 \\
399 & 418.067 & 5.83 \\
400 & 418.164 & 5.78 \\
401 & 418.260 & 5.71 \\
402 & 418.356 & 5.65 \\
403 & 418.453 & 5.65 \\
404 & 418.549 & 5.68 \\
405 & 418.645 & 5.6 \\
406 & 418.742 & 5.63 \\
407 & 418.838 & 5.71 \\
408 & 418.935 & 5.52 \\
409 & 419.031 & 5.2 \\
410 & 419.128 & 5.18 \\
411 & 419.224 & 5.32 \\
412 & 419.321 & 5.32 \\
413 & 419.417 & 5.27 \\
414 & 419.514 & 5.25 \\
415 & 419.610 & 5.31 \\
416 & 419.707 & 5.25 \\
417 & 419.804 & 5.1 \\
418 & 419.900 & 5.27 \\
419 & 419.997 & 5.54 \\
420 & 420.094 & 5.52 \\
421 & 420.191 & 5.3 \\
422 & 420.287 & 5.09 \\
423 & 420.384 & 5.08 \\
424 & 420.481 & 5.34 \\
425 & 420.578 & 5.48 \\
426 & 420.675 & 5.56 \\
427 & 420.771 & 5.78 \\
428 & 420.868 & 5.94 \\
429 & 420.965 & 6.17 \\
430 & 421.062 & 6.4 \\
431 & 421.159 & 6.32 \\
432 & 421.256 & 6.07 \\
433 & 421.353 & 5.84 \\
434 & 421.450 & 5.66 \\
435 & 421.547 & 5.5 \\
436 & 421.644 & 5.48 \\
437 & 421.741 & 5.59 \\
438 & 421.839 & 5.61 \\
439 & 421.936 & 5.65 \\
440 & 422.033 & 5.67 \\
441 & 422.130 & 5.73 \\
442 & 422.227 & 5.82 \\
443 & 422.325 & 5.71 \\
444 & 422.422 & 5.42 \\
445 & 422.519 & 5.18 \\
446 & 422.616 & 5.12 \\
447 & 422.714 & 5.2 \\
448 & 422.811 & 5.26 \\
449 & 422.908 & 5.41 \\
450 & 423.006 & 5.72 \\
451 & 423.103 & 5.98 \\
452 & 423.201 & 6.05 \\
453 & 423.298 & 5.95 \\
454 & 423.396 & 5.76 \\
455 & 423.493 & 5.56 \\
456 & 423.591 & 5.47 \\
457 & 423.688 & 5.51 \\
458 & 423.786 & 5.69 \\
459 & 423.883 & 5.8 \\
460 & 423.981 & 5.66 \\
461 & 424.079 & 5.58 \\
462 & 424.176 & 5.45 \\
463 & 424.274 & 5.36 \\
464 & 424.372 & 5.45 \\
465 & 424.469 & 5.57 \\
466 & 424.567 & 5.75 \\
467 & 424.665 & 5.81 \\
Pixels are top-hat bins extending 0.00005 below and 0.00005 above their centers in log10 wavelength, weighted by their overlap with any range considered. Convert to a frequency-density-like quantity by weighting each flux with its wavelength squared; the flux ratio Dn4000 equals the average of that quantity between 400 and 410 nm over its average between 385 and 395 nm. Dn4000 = 1.3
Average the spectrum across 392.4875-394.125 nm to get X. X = 4.22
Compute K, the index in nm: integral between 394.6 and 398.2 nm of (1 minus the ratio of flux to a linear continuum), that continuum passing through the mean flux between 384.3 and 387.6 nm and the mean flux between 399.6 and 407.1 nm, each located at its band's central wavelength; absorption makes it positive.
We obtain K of 0.82 nm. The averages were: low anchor 4.82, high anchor 5.54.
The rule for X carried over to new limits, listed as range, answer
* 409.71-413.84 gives 4.77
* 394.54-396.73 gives 4.4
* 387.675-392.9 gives 4.41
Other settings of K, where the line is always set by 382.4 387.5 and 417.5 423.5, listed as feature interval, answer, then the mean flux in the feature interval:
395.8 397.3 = 0.41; 3.42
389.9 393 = -0.18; 4.8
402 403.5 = -0.17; 5.48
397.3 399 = 0.16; 4.31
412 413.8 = -0.01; 5.33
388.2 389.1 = 0.16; 3.66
